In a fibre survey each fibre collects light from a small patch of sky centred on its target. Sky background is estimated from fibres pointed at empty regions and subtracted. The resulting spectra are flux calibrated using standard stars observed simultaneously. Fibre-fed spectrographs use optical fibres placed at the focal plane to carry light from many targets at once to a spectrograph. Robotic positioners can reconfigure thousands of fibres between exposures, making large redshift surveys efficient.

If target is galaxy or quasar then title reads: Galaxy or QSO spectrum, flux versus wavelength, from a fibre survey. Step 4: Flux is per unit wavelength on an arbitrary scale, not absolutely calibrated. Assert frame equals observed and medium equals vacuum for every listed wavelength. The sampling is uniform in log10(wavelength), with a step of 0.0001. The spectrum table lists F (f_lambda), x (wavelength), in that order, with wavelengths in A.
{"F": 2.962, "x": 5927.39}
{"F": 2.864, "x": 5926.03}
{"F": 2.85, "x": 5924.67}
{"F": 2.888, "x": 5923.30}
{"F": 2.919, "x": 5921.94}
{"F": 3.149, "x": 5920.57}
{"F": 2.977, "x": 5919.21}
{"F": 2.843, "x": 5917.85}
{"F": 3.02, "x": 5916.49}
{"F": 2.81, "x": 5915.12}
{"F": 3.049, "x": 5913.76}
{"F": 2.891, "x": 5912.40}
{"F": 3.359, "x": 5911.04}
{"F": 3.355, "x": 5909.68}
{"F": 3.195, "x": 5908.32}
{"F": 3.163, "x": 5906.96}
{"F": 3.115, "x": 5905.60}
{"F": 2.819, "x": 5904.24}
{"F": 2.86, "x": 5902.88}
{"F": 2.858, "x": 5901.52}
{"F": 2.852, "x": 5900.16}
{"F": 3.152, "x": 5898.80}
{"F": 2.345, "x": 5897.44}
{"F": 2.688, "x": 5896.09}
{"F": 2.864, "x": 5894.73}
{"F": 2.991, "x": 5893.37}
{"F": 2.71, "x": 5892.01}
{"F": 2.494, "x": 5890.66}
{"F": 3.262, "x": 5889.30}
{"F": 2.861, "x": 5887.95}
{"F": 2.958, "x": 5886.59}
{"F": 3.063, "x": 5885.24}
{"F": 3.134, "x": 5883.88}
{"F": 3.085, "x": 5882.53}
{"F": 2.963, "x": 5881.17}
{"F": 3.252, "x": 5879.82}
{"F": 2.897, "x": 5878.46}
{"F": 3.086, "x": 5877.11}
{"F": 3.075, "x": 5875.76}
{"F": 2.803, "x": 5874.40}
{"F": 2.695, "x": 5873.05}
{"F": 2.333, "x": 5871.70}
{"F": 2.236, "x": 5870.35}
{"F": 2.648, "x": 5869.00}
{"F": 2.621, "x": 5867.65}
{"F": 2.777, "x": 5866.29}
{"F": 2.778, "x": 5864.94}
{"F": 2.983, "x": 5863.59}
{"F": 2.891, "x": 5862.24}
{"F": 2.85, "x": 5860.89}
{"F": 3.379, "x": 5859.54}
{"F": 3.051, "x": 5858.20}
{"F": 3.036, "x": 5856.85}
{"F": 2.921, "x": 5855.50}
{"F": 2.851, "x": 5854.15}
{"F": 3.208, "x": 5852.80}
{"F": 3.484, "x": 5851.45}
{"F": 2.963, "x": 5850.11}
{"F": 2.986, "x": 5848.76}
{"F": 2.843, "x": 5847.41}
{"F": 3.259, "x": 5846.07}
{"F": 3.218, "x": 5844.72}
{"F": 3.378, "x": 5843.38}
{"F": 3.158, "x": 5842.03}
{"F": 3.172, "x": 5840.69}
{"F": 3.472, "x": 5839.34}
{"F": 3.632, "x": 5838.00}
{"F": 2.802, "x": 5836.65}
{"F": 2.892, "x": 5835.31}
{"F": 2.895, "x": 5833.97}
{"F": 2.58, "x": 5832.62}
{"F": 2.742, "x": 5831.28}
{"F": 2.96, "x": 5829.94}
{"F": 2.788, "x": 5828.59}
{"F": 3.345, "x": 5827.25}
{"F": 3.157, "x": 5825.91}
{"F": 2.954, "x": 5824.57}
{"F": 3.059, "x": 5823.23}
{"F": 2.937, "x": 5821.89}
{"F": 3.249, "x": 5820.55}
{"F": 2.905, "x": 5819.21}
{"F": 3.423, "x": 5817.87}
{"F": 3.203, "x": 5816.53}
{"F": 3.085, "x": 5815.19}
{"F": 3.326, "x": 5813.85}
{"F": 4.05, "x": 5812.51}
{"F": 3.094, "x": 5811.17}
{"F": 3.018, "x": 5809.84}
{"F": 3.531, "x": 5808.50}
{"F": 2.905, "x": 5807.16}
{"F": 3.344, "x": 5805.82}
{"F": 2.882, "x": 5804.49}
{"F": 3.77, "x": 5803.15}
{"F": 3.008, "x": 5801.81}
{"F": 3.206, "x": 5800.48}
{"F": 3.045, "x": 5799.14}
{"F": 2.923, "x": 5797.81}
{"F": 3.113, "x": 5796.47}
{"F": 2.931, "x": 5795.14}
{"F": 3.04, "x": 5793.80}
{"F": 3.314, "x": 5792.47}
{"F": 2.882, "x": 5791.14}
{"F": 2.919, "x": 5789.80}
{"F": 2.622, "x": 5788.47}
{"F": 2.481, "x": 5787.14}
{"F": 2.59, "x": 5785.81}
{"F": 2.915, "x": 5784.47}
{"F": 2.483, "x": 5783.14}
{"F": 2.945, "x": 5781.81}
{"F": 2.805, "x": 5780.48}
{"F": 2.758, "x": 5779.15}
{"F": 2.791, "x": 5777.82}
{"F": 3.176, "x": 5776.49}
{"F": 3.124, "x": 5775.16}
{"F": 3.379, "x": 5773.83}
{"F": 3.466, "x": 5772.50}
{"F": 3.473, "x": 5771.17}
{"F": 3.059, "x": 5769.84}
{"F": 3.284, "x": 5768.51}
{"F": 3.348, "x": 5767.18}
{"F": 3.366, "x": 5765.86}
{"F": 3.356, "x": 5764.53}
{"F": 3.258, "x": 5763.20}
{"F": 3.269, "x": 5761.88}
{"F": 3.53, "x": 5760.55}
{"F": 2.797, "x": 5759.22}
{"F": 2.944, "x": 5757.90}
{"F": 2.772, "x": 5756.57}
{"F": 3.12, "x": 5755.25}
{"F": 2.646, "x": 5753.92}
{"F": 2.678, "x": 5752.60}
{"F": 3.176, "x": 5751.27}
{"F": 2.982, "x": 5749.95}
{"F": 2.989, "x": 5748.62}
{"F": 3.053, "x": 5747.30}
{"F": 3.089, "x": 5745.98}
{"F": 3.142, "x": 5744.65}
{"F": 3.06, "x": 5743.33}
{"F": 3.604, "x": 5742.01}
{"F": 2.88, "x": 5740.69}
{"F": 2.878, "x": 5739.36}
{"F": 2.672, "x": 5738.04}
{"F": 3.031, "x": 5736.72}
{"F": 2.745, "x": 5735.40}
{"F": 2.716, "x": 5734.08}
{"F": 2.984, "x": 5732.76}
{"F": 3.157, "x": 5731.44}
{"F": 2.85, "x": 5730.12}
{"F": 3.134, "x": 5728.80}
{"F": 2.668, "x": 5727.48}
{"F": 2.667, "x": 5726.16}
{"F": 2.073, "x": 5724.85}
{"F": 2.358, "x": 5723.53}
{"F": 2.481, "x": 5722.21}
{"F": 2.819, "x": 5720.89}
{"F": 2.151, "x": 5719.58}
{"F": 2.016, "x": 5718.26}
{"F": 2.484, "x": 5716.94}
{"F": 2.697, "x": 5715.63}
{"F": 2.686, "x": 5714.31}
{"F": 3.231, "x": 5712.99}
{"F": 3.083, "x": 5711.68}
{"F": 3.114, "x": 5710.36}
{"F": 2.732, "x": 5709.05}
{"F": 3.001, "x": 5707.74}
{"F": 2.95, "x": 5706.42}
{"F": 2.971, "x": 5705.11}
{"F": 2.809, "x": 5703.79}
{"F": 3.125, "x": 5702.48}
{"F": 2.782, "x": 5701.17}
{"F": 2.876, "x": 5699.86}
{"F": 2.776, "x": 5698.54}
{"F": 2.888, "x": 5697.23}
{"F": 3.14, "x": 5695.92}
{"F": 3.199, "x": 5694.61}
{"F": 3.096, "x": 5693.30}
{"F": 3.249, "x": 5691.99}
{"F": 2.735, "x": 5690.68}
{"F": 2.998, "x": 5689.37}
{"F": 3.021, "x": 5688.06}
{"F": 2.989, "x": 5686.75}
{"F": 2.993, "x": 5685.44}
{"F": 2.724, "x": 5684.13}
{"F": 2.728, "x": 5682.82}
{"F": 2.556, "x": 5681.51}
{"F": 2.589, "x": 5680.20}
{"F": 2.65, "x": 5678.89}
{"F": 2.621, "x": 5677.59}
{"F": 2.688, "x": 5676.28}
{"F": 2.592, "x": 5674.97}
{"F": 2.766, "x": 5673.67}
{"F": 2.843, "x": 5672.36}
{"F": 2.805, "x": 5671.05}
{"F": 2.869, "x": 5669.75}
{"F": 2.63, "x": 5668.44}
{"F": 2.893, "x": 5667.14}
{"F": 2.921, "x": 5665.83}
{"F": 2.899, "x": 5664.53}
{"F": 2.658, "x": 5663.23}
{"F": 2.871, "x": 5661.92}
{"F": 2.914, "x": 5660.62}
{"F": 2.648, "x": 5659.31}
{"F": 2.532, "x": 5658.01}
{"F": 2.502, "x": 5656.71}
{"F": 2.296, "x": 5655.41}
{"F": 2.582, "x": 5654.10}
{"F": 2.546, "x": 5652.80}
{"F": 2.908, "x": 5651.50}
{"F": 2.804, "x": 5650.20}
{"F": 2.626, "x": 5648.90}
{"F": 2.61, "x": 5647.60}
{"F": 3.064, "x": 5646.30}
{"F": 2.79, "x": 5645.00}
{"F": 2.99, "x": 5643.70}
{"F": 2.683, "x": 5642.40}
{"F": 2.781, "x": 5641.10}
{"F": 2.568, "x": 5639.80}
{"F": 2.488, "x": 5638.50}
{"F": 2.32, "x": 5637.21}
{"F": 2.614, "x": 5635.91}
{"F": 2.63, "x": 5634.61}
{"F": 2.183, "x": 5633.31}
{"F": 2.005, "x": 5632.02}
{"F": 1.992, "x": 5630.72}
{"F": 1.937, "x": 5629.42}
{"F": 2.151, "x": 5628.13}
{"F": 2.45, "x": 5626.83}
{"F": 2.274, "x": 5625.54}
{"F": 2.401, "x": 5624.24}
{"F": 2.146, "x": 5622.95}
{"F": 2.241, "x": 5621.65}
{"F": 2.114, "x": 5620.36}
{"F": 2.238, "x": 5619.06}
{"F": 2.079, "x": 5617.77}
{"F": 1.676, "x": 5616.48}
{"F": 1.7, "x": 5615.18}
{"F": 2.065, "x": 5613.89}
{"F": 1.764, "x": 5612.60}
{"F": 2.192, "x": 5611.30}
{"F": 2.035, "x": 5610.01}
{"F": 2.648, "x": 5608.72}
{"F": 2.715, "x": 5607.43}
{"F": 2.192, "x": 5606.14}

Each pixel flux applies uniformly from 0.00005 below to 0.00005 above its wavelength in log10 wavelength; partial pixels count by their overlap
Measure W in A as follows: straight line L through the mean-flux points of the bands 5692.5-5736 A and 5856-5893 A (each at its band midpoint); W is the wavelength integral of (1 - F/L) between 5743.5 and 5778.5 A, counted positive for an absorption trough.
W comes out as -3.7 A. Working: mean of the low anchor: 2.8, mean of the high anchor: 2.89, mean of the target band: 3.12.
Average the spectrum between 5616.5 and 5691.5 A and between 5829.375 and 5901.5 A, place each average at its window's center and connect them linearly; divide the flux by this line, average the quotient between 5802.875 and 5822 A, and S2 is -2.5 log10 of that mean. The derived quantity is -0.14 mag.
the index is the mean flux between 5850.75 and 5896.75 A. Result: 2.91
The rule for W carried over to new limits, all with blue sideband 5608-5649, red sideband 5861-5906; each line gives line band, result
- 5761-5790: -4.6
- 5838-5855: -2.5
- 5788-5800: -1.4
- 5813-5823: -1.7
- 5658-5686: -3.9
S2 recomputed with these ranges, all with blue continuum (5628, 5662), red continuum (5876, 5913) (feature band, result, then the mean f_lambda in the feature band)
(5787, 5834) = -0.091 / 3.08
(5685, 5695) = -0.153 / 3.03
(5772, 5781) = -0.108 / 3.07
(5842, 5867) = -0.052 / 3.05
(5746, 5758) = -0.077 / 2.94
